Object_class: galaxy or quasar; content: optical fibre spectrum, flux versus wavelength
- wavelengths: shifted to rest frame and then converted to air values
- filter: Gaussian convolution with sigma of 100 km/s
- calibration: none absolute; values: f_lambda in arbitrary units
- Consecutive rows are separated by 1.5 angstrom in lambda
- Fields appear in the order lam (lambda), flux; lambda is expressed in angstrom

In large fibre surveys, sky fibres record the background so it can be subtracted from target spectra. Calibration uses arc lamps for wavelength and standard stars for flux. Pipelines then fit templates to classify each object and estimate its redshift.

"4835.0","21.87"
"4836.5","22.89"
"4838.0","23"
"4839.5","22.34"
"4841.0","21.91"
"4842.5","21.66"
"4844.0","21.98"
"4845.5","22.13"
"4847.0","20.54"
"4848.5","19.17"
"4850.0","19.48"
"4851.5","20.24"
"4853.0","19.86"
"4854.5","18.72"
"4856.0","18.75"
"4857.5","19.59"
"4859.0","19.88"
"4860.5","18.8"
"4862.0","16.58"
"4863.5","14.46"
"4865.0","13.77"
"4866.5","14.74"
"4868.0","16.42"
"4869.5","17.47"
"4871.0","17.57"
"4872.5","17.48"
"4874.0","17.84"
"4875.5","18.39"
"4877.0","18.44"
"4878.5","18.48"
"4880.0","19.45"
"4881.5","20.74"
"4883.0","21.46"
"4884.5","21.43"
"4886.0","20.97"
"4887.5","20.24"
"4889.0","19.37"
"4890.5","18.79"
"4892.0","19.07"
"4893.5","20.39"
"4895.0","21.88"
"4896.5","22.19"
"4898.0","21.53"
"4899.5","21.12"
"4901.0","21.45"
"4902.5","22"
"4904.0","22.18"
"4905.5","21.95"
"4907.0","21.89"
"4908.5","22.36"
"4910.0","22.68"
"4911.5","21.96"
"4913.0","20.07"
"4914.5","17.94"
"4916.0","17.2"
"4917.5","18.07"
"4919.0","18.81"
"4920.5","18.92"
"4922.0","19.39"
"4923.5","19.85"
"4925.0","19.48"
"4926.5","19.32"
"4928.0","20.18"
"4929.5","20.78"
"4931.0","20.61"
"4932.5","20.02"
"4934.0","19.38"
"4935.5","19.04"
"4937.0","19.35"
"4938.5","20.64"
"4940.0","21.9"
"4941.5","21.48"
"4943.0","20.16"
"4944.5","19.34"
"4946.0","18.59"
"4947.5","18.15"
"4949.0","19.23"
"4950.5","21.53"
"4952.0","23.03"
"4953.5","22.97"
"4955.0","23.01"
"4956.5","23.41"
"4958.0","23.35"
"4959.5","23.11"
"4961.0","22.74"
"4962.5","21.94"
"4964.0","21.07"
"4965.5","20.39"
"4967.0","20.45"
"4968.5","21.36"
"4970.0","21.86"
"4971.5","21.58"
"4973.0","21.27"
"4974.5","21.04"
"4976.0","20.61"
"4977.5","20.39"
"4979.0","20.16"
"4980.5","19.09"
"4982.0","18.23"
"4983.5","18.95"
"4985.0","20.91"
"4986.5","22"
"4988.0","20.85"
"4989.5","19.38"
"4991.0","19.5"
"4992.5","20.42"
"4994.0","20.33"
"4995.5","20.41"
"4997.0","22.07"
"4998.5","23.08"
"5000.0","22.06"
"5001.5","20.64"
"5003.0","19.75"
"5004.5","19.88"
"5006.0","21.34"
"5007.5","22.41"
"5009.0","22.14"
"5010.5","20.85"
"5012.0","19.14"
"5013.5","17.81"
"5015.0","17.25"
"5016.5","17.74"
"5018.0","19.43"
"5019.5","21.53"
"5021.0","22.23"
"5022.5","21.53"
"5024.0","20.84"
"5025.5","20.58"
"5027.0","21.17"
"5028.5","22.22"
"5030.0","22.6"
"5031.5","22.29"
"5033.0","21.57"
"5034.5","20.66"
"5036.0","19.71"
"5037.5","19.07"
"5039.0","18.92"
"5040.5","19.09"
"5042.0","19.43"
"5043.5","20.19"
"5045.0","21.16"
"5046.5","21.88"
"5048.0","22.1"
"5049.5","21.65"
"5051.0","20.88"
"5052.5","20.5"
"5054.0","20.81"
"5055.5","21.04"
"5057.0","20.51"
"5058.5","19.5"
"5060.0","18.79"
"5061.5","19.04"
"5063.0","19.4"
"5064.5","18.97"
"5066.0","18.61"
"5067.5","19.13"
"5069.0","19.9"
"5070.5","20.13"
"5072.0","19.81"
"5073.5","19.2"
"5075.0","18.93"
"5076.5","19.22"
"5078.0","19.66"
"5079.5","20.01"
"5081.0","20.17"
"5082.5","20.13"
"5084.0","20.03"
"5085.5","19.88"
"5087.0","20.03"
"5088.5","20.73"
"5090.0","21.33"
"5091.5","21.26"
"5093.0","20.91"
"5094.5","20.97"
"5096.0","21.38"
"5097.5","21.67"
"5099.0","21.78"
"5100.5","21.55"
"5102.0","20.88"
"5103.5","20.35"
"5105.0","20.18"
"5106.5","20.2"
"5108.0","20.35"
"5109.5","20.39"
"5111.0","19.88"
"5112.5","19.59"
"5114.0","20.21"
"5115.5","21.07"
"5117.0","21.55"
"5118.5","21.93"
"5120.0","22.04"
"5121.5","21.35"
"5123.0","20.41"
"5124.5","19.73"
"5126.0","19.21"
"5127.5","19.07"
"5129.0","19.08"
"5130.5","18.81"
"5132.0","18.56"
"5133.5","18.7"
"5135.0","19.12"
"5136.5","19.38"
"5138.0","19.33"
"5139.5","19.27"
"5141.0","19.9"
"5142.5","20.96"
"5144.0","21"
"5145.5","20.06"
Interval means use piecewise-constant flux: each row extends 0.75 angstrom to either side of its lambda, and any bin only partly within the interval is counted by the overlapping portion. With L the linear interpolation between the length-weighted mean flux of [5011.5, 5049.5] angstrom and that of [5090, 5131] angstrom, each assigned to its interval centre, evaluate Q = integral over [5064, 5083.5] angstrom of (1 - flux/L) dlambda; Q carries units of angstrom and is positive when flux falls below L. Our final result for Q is 0.9 angstrom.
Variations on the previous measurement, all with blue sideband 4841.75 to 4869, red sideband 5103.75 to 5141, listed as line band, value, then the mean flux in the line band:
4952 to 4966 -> -2.4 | 22.5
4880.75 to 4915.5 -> -3.9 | 21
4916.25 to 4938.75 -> -0.6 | 19.5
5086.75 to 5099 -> -0.8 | 21.1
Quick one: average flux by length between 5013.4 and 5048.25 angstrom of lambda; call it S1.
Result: 20.5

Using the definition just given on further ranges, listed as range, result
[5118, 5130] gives 20.3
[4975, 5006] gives 20.5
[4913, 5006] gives 20.5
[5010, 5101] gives 20.3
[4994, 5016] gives 20.6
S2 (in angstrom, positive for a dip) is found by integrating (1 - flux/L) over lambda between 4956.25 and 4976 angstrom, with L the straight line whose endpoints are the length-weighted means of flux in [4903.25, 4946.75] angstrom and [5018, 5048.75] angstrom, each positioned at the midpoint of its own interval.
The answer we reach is -1.27 angstrom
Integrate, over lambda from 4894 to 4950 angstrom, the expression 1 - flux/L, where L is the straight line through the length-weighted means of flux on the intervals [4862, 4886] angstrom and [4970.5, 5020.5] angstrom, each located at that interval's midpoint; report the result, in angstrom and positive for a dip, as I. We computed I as -4.2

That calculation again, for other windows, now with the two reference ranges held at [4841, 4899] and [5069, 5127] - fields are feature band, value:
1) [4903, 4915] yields -1.24 angstrom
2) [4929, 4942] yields -0.48 angstrom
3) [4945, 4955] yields -0.54 angstrom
